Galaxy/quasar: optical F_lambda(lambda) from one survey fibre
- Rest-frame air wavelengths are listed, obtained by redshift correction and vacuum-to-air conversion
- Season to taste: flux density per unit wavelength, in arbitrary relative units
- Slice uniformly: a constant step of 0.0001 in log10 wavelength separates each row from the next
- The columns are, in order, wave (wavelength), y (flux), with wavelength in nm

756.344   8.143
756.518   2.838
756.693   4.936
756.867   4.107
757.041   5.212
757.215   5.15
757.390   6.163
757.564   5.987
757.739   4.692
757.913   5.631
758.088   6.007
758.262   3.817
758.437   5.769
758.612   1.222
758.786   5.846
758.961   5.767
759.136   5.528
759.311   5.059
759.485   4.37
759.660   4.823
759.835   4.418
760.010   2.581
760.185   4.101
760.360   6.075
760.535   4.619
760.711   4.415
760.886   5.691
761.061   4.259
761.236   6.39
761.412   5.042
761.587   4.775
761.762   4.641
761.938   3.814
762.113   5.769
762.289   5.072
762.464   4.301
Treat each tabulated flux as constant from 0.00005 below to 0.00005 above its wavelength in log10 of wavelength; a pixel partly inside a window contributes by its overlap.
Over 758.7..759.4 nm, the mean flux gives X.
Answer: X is 5.55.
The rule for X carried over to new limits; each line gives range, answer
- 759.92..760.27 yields 3.34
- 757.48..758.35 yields 5.22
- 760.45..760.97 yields 4.9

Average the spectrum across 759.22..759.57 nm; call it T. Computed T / 4.73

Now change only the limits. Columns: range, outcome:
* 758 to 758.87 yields 4.53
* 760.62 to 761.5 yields 5.15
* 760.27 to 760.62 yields 5.35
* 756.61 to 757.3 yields 4.86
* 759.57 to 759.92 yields 4.62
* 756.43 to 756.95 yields 3.97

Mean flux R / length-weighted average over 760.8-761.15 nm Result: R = 4.99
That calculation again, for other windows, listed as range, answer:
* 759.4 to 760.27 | 4.06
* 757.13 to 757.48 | 5.66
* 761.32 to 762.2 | 4.81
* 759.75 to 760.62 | 4.36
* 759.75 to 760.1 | 3.5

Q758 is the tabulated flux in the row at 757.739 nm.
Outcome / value 4.692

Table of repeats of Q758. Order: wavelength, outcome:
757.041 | 5.212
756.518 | 2.838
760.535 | 4.619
